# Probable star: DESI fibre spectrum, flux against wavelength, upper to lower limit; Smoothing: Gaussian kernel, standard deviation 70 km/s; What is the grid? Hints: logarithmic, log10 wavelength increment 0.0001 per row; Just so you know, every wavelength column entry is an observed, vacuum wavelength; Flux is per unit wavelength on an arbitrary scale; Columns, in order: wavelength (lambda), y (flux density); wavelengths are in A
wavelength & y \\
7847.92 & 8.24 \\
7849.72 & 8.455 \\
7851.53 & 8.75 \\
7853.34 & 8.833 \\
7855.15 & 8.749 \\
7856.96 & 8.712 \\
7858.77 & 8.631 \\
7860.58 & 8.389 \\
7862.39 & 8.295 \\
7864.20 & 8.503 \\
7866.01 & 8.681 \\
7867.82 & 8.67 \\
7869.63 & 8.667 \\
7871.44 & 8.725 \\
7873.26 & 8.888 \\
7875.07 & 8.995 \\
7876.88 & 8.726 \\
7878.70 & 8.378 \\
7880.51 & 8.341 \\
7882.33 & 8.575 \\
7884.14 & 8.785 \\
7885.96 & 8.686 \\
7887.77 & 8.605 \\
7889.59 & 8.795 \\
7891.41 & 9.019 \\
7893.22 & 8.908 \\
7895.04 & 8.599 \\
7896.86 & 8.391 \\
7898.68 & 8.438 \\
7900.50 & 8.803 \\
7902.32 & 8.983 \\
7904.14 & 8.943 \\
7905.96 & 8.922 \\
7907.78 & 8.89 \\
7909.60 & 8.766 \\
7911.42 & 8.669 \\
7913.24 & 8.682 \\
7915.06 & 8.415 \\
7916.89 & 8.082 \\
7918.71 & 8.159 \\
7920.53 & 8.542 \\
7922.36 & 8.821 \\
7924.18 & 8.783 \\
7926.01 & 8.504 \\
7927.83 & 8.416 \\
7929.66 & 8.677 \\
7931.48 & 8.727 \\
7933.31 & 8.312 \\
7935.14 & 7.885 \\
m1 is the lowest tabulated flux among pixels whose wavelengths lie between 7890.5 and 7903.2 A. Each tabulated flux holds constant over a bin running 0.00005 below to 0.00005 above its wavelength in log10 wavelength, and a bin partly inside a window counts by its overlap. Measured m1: 8.391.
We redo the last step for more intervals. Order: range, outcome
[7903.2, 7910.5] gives 8.766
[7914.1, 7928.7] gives 8.082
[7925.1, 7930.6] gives 8.416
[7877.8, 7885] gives 8.341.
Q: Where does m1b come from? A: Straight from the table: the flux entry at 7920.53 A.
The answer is 8.542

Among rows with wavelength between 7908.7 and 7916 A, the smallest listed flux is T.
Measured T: 8.415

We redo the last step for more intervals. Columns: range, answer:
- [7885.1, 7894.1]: 8.605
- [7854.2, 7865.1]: 8.295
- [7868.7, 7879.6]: 8.378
